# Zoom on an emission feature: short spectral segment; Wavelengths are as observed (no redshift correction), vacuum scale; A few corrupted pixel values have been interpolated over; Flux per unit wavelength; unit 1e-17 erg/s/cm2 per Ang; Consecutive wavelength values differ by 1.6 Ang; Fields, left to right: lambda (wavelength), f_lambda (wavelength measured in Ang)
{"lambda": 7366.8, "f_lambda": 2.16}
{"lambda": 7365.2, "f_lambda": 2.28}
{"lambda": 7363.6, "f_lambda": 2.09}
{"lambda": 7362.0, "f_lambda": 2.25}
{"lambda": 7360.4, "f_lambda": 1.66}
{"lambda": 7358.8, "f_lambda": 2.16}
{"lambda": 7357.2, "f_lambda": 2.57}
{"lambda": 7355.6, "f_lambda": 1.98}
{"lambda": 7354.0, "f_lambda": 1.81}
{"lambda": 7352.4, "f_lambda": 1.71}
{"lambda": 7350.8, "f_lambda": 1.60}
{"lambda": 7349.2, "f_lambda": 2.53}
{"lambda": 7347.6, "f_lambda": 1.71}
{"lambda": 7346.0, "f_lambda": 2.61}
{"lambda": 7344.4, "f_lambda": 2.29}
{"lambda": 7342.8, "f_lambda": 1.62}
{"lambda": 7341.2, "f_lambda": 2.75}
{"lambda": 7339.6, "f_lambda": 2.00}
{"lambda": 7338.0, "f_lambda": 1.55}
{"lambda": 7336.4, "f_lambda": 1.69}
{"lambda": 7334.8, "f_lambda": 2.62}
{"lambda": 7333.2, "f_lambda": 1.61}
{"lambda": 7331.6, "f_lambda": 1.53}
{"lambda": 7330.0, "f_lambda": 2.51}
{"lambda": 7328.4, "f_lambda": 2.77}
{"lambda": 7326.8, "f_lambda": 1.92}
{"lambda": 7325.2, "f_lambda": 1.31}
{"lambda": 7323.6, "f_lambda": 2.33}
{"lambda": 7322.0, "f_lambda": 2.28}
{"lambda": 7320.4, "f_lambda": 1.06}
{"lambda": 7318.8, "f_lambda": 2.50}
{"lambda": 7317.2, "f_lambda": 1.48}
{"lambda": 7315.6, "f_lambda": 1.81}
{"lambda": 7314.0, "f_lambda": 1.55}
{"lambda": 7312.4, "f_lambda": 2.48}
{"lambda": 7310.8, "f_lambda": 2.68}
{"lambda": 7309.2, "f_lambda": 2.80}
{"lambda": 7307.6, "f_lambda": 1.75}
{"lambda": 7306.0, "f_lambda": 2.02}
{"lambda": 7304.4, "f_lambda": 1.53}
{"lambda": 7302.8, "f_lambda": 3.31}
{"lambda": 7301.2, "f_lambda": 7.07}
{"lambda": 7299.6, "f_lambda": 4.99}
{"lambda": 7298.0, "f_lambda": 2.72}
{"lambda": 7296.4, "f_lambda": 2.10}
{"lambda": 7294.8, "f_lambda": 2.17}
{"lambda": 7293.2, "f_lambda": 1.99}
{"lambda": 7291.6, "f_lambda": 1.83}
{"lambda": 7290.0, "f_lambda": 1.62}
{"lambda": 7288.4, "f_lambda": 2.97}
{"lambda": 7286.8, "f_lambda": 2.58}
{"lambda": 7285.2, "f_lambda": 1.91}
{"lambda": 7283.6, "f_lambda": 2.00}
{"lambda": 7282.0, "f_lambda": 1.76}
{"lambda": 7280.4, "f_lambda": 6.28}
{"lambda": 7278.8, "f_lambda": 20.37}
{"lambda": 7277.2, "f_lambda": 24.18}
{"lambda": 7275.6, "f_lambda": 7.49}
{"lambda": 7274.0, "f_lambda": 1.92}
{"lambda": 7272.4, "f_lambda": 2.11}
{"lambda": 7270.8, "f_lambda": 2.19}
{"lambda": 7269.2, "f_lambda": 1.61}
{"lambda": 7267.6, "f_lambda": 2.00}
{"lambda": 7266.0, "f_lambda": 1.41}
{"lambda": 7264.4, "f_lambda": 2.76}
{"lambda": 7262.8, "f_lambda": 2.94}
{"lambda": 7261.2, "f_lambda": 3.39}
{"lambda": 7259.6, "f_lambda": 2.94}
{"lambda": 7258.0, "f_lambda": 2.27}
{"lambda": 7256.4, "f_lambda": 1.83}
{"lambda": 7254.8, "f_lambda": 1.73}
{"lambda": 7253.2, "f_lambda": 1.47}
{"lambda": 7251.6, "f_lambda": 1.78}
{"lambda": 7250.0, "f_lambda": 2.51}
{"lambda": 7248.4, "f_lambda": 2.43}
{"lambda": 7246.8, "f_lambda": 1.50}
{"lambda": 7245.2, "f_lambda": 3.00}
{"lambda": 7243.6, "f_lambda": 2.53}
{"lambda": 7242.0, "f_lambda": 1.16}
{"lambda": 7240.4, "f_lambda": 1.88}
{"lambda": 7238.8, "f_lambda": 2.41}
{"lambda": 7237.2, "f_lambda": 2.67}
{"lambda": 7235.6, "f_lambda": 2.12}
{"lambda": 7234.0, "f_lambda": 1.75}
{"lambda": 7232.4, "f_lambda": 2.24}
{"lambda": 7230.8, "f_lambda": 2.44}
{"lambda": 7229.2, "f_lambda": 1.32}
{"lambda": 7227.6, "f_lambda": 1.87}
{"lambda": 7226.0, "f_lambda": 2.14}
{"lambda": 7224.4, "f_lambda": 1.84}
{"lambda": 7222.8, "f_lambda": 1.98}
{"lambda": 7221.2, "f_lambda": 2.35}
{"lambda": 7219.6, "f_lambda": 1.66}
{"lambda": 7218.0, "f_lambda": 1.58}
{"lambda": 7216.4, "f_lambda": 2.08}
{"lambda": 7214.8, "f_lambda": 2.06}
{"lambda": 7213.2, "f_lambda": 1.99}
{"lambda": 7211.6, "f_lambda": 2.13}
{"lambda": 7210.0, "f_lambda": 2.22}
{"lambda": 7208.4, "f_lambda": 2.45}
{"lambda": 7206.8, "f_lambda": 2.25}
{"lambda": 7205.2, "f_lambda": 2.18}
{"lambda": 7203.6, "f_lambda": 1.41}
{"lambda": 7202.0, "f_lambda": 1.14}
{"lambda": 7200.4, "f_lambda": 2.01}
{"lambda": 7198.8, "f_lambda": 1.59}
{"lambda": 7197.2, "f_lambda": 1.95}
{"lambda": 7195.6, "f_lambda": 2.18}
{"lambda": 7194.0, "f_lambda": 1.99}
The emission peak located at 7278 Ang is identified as H-alpha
